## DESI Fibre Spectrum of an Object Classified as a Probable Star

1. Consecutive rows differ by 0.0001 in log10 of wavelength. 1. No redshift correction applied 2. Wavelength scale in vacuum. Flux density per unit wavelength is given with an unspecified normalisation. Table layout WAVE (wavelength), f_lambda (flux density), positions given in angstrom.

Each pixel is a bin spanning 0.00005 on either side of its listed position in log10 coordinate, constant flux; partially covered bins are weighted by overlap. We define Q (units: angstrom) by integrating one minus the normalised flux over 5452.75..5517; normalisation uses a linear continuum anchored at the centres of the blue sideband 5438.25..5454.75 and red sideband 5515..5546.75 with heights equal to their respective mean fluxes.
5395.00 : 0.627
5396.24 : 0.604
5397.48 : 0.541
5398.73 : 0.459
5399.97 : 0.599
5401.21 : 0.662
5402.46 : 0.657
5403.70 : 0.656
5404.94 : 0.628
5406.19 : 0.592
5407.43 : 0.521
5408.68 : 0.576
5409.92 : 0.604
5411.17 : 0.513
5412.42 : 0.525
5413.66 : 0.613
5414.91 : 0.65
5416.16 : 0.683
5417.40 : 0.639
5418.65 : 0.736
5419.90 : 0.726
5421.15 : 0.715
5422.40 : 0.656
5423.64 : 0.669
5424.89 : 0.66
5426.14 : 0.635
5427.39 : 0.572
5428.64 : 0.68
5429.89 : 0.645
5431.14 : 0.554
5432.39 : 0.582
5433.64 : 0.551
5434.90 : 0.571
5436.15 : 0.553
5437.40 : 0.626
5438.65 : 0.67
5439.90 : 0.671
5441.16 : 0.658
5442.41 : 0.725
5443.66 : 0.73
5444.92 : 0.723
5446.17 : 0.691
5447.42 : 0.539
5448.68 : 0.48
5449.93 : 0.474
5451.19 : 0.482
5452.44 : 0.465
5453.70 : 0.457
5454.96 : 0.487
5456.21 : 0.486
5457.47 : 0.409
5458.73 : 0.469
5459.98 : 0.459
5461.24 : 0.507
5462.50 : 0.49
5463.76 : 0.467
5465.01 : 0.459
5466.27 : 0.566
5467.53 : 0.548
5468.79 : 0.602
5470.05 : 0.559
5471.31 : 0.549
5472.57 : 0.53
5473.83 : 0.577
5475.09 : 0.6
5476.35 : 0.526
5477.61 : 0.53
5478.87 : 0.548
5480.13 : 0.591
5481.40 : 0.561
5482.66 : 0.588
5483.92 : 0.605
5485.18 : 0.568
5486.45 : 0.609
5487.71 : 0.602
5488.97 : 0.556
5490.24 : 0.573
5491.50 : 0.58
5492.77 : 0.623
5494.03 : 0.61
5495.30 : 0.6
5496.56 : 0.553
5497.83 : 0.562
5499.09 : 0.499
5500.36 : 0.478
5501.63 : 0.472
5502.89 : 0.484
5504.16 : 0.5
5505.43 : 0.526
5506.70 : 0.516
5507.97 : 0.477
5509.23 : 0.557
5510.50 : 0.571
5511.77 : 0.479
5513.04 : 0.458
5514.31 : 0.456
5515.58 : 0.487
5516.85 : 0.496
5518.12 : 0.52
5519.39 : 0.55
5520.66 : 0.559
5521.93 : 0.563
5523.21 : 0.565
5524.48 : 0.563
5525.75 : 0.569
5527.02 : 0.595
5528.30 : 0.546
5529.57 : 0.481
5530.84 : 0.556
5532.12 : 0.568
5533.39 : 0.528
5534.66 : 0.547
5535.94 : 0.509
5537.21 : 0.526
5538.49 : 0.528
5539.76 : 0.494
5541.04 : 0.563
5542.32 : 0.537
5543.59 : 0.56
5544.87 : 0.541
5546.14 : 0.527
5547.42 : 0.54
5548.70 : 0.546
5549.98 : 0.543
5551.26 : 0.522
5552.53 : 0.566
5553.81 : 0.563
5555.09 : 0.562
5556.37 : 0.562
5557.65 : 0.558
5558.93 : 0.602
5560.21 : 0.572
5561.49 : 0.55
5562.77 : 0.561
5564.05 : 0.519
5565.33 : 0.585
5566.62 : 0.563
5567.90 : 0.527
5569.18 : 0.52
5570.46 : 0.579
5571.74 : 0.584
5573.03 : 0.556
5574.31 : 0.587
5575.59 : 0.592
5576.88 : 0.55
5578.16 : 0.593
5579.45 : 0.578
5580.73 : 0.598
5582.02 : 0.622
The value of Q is 4.3 angstrom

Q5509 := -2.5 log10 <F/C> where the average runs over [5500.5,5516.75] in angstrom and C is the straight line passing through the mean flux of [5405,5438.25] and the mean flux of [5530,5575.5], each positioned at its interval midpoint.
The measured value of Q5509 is 0.15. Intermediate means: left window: 0.618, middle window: 0.498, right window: 0.55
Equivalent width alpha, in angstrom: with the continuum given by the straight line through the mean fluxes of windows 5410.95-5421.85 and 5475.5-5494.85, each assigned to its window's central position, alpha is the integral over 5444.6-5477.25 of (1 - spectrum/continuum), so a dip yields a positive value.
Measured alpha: 4.43 angstrom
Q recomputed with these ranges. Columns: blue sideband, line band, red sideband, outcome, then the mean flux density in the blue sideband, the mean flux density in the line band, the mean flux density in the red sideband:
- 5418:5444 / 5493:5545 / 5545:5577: 4.8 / 0.646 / 0.531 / 0.557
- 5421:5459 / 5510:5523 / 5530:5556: 0.9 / 0.589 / 0.515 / 0.541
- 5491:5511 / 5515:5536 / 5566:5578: 0.2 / 0.537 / 0.542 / 0.564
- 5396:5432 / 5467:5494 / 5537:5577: 0.7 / 0.62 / 0.574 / 0.553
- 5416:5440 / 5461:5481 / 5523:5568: 2.1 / 0.638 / 0.541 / 0.549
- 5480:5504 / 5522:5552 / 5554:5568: 1.0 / 0.562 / 0.542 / 0.561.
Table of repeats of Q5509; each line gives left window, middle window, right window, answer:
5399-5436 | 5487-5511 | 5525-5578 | 0.07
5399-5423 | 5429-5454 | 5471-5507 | 0.01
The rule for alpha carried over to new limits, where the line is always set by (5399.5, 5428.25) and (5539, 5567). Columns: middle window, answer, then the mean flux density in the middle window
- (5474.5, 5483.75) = 0.4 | 0.565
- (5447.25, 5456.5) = 1.9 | 0.481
